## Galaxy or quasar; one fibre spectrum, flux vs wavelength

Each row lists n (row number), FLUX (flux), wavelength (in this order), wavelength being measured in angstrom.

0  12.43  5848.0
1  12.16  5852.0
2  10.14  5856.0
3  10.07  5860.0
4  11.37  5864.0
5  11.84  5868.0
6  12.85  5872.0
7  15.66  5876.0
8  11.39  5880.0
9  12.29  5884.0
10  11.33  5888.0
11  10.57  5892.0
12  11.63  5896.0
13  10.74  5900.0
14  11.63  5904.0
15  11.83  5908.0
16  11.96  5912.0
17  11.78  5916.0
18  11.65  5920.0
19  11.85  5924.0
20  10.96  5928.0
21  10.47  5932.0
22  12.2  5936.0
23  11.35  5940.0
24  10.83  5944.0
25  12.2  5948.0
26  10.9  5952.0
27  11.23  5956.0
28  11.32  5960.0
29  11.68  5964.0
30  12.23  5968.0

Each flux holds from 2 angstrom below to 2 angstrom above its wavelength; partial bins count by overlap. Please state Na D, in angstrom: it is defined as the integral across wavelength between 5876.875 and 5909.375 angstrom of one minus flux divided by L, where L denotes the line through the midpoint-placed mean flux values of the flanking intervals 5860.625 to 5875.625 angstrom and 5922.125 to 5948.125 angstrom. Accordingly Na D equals 0.9 angstrom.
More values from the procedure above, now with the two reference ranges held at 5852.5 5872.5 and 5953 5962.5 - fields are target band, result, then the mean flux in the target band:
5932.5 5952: -0.4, 11.5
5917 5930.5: -0.3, 11.5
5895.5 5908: -0.2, 11.4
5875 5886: -1.6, 12.9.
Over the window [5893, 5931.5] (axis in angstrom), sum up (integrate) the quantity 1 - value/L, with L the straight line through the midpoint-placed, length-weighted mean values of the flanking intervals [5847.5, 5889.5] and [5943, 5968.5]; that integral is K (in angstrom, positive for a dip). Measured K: 0.7 angstrom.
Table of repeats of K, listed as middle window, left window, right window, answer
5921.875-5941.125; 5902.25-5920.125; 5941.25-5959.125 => 0.27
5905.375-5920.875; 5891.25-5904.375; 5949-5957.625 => -0.91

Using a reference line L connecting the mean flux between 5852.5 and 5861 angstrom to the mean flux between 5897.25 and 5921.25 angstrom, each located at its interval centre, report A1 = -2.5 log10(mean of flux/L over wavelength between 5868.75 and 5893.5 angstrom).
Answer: -0.128 mag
